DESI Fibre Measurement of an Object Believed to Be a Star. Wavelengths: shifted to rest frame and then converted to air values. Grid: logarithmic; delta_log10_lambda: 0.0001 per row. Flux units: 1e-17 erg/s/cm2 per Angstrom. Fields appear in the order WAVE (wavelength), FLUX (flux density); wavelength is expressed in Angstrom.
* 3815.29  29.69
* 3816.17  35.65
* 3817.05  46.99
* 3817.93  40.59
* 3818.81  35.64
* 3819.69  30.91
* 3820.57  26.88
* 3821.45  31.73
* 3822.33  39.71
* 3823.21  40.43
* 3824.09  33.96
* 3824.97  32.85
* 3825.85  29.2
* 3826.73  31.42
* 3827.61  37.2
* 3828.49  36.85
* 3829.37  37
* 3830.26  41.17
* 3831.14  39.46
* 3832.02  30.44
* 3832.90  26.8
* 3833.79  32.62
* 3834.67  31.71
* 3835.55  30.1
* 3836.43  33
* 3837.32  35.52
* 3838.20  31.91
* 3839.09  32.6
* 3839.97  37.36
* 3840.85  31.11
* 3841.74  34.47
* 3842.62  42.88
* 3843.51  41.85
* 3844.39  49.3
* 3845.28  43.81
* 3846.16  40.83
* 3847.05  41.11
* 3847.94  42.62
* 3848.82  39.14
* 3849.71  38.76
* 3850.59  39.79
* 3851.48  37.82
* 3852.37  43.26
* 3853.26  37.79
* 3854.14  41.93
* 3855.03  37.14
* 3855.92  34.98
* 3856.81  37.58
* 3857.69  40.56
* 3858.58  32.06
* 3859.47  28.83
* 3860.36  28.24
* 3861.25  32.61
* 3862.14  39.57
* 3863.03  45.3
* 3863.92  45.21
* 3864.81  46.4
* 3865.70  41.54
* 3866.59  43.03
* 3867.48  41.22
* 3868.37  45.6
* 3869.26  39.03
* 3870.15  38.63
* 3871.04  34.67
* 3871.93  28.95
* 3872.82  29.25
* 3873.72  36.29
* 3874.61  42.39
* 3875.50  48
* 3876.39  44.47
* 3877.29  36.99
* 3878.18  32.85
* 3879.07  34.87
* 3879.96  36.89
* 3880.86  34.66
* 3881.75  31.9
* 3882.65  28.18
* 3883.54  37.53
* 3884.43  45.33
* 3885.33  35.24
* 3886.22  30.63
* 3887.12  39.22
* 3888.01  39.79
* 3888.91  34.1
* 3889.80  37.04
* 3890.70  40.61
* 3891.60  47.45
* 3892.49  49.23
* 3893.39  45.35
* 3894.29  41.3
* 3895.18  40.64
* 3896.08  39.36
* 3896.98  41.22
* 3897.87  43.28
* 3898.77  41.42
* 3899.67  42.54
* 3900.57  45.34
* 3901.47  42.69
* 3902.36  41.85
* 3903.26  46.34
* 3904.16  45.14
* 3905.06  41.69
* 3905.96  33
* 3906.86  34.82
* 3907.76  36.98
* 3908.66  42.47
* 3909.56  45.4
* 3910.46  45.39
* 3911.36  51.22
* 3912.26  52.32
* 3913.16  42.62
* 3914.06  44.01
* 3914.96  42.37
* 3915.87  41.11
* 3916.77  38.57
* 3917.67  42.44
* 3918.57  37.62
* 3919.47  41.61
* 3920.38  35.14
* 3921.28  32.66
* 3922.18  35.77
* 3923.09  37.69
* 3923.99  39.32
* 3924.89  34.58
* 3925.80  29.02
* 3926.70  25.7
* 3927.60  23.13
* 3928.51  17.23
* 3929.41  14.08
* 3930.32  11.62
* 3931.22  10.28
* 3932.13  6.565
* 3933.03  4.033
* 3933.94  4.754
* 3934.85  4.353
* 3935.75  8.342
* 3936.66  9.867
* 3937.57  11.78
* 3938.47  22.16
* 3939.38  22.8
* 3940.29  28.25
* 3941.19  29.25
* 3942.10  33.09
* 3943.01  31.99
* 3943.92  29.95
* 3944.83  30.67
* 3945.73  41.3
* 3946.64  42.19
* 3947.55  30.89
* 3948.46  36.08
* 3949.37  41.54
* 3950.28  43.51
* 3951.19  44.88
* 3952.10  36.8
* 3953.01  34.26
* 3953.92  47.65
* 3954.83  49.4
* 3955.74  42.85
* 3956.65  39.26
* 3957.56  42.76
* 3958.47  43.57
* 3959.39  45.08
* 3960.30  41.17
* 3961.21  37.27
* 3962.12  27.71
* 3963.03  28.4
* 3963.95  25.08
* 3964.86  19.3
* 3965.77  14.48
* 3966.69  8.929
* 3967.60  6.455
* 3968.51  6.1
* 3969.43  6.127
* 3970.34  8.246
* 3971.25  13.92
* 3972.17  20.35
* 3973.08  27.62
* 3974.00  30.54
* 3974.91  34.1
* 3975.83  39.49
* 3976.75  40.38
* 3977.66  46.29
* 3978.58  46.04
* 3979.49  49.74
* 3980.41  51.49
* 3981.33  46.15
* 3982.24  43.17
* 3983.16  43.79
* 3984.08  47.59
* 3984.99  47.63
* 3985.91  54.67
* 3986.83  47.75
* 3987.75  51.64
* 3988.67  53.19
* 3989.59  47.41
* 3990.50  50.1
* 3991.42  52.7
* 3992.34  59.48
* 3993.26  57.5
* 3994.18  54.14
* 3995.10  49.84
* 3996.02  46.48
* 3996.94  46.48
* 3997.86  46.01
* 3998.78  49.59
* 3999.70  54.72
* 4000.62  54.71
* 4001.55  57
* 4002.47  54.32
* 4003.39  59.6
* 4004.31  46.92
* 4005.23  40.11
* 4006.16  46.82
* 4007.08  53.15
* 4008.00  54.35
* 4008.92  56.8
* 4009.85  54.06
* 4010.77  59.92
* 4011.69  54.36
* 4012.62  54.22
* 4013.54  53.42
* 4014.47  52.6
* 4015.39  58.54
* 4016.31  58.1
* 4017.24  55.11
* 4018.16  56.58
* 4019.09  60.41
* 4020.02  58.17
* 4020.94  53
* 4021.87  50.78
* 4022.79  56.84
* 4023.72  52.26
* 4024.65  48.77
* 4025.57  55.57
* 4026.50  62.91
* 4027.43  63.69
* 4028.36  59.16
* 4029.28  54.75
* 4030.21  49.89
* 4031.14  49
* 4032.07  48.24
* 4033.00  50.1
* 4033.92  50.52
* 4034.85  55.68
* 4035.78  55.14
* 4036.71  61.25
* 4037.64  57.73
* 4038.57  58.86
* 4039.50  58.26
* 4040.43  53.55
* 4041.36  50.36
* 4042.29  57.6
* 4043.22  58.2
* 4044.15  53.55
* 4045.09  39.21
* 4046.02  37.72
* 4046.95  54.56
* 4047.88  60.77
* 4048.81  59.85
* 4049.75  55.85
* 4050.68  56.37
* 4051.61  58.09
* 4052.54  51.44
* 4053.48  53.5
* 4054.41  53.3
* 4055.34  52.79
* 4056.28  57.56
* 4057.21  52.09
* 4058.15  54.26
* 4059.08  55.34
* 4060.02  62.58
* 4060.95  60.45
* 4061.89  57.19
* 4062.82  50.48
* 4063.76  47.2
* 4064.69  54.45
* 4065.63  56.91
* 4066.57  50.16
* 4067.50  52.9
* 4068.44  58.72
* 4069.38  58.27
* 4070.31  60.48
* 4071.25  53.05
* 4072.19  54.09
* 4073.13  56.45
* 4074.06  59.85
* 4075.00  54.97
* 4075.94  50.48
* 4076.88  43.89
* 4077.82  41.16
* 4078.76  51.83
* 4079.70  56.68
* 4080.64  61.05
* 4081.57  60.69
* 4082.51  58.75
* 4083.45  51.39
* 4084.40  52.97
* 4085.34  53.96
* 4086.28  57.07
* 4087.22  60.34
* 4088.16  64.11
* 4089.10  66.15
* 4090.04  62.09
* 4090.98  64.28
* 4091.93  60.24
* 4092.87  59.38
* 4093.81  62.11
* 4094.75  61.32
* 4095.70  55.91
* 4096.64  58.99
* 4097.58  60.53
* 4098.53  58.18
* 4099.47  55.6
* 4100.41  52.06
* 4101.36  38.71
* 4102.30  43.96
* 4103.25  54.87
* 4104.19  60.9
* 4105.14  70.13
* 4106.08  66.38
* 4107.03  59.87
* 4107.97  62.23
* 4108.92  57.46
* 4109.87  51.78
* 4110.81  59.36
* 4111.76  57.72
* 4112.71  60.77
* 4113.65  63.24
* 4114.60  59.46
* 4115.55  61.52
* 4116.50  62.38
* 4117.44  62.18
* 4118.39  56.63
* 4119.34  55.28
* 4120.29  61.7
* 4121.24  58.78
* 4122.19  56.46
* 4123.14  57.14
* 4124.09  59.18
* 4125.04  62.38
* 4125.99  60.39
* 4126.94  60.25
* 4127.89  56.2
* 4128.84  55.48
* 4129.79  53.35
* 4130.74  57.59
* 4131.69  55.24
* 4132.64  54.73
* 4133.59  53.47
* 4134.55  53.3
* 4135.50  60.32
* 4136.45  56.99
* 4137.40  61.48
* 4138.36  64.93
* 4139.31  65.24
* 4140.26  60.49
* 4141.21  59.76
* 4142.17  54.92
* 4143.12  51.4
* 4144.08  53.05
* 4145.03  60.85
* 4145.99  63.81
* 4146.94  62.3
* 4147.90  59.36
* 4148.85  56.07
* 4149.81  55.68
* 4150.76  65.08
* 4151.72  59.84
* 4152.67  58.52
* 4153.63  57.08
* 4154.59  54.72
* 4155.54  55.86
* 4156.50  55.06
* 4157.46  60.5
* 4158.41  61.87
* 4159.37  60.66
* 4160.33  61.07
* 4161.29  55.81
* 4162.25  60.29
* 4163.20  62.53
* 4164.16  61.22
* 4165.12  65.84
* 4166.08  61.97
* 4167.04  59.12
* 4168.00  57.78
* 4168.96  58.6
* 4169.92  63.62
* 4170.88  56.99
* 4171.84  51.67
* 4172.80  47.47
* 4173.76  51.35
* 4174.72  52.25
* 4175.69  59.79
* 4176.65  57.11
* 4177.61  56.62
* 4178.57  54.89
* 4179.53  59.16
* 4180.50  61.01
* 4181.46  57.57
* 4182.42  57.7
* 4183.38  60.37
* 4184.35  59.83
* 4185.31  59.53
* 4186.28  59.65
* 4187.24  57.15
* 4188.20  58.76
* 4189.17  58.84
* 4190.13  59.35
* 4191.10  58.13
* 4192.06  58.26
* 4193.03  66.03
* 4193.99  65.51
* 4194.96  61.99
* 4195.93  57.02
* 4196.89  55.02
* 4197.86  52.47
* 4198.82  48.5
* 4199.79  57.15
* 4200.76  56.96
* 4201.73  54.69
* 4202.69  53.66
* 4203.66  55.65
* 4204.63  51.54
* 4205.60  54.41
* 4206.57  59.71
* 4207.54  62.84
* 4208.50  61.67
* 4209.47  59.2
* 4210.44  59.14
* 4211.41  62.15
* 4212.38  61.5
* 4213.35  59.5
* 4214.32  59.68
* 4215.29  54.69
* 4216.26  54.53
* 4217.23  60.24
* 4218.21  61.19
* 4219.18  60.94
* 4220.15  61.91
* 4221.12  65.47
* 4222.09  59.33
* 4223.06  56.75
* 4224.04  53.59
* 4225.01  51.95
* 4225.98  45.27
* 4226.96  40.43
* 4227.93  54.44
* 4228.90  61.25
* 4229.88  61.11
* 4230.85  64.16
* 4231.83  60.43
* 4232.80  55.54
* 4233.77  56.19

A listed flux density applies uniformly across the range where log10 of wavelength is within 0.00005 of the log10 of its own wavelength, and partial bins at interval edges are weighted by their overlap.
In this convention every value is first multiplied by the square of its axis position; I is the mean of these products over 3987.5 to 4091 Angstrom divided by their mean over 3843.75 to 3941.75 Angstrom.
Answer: 1.6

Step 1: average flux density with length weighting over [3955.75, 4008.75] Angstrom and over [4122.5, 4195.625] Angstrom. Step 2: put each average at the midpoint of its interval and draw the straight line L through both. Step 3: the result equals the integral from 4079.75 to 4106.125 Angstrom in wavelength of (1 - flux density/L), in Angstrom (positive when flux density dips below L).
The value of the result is -3.2 Angstrom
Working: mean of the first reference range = 40.8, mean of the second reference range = 58.5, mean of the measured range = 58.1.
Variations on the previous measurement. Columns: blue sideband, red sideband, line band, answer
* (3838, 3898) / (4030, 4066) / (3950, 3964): 1.99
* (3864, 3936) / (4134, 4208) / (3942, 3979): 7.98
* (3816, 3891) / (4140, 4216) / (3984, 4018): -4.26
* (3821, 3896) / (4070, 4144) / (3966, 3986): 6.44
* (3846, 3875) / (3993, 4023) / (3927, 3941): 9.83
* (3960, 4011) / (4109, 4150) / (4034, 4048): -1.75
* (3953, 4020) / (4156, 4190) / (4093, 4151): -4.24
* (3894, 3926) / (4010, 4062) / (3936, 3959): 5.48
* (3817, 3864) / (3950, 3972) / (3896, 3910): -3.68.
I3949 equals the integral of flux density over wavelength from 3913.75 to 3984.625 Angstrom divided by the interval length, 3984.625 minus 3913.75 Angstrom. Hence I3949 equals 30.6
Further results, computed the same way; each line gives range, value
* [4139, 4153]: 59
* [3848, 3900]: 38.8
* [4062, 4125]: 57.1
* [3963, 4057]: 48.1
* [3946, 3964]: 39.3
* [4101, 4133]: 58.1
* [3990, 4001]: 51.8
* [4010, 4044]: 55.4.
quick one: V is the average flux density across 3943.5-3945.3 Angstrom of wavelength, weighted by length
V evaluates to 30.6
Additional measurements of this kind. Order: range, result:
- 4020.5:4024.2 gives 53.1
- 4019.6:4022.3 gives 54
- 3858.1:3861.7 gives 30.5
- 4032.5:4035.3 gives 52.2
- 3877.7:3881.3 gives 34.9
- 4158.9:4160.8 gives 60.8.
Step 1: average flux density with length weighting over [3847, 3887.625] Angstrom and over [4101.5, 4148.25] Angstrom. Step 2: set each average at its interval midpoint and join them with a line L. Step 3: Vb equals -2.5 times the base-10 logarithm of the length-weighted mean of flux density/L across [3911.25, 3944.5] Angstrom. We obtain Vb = 0.474 mag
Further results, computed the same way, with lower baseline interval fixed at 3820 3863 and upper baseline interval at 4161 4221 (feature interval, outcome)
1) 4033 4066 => -0.11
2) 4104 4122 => -0.13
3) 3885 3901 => -0.03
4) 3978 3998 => -0.10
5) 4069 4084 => -0.07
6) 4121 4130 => -0.08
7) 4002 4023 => -0.15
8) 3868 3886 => 0.04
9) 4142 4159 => -0.05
